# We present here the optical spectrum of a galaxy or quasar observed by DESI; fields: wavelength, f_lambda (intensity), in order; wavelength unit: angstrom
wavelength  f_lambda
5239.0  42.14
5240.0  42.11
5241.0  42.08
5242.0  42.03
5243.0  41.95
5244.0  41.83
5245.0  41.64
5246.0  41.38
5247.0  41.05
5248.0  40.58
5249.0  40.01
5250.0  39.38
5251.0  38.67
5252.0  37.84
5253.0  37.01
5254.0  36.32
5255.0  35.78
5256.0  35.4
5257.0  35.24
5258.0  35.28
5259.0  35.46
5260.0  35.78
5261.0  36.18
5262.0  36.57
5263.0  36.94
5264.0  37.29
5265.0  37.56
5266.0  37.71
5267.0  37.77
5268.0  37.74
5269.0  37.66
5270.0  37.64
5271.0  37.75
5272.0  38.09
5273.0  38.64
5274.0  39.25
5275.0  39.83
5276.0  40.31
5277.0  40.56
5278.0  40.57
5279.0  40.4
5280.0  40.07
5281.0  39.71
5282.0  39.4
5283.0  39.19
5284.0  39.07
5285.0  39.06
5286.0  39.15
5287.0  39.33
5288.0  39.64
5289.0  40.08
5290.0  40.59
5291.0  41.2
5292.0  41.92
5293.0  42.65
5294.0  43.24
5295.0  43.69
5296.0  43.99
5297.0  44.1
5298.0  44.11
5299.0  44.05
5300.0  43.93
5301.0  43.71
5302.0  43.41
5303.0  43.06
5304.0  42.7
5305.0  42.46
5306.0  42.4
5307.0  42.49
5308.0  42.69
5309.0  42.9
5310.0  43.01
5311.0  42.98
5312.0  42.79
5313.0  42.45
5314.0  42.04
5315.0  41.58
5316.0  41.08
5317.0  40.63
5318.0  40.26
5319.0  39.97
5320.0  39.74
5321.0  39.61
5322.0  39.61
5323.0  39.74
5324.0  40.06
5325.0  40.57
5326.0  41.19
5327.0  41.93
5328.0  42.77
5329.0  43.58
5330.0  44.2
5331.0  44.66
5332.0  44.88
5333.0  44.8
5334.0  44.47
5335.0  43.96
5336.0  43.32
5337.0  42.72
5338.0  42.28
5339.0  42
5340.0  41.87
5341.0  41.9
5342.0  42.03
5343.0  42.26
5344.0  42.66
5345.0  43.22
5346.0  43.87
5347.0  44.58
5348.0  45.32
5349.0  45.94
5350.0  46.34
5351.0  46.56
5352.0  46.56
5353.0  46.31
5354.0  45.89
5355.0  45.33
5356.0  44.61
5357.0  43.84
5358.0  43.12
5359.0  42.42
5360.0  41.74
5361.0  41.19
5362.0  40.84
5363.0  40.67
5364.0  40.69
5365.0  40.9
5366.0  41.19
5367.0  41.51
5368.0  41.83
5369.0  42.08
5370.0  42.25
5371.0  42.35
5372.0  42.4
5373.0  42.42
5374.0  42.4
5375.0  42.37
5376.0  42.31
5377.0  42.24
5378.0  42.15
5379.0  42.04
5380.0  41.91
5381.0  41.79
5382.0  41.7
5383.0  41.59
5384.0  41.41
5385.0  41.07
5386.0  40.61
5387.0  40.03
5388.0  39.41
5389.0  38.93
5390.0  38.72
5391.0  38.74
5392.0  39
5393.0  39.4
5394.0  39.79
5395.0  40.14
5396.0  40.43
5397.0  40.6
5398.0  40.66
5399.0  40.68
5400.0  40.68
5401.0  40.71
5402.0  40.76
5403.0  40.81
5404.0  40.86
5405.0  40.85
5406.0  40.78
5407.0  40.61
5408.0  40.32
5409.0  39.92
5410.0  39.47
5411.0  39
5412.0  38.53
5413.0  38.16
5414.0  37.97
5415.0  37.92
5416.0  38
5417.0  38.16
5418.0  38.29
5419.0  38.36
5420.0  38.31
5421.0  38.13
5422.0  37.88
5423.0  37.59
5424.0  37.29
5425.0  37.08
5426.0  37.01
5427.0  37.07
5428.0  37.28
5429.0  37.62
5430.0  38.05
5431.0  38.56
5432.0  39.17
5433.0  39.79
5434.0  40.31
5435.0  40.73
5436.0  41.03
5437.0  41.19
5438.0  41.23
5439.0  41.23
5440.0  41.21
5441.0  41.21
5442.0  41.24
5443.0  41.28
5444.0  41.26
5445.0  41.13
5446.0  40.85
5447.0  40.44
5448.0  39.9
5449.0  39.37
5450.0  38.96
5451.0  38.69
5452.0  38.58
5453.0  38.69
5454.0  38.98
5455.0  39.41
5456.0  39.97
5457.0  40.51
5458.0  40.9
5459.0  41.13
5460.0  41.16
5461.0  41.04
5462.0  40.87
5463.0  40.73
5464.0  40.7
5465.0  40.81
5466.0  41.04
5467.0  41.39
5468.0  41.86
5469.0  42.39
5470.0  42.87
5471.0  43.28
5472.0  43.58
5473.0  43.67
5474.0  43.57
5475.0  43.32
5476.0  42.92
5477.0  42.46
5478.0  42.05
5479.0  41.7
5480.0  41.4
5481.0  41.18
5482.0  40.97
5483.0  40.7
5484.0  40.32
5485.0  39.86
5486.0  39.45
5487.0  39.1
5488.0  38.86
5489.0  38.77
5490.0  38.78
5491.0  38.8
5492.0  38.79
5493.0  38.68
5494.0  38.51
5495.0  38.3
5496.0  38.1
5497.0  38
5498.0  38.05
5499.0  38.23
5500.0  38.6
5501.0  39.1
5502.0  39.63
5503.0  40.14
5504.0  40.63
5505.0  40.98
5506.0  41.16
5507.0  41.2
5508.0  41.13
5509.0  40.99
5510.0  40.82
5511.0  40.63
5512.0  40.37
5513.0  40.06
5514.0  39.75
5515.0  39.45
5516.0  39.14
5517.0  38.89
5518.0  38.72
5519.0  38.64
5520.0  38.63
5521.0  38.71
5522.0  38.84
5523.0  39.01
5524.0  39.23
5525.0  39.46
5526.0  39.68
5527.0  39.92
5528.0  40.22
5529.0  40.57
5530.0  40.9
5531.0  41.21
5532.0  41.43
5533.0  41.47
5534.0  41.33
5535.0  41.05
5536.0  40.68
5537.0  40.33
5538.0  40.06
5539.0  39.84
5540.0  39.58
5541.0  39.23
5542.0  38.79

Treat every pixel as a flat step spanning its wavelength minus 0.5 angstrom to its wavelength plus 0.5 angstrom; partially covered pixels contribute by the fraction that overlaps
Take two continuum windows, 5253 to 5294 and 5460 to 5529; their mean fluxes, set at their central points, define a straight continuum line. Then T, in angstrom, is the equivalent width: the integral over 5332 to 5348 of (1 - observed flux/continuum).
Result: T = -1.7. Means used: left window 38.5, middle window 43.2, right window 40.3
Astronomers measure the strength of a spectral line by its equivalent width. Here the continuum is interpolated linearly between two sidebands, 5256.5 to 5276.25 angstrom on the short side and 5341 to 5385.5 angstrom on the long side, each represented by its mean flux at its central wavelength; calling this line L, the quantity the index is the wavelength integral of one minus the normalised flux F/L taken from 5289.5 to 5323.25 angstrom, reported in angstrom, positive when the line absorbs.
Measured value -2.2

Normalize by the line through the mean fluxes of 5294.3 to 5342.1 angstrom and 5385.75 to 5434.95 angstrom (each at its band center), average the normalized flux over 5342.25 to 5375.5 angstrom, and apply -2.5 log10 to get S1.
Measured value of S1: -0.06 mag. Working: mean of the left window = 42.5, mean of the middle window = 43.2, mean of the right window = 39.2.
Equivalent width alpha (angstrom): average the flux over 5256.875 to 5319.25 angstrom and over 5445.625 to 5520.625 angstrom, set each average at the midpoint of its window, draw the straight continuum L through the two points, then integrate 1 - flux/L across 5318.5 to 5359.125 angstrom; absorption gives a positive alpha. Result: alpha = -2.9 angstrom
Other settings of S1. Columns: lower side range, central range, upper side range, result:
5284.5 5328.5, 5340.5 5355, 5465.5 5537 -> -0.08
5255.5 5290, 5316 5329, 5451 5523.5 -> -0.05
